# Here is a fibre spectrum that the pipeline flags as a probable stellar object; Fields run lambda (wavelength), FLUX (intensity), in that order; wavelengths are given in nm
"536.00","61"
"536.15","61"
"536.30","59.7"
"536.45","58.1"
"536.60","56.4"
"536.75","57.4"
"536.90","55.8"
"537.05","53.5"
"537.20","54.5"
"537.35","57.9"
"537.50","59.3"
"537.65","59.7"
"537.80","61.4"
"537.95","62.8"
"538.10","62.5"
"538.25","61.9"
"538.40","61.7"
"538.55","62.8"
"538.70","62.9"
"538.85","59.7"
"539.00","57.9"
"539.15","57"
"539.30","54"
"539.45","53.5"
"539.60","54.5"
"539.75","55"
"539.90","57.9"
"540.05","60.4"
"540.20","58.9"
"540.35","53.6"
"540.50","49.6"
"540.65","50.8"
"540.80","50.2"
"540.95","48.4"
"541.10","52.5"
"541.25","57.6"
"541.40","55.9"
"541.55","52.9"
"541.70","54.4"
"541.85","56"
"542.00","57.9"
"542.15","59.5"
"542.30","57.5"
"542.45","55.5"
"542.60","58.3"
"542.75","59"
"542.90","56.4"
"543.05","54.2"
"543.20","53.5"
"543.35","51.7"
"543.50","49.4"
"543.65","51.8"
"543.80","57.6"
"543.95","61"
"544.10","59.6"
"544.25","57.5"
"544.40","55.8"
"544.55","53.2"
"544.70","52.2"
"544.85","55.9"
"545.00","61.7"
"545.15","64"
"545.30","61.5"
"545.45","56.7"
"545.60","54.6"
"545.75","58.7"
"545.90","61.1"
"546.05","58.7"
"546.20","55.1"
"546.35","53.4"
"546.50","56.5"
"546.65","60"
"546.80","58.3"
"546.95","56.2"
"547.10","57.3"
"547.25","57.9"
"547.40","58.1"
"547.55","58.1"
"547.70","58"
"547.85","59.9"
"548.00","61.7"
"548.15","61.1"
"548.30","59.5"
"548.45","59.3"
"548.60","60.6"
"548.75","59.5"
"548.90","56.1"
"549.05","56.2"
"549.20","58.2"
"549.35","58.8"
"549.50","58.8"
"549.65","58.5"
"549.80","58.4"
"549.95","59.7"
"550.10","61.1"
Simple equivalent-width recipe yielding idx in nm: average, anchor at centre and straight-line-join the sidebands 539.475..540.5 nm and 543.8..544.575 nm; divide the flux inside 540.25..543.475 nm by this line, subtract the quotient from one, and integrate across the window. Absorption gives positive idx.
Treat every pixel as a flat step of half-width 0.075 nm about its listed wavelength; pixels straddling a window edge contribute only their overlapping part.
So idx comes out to 0.13 nm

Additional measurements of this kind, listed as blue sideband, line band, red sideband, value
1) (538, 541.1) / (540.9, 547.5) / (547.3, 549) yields 0.17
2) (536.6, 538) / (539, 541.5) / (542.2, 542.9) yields 0.14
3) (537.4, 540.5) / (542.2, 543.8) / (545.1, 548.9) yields 0.10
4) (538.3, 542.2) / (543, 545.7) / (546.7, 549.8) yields 0.05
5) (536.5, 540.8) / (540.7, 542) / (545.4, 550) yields 0.09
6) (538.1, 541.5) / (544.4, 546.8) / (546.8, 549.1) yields 0.02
